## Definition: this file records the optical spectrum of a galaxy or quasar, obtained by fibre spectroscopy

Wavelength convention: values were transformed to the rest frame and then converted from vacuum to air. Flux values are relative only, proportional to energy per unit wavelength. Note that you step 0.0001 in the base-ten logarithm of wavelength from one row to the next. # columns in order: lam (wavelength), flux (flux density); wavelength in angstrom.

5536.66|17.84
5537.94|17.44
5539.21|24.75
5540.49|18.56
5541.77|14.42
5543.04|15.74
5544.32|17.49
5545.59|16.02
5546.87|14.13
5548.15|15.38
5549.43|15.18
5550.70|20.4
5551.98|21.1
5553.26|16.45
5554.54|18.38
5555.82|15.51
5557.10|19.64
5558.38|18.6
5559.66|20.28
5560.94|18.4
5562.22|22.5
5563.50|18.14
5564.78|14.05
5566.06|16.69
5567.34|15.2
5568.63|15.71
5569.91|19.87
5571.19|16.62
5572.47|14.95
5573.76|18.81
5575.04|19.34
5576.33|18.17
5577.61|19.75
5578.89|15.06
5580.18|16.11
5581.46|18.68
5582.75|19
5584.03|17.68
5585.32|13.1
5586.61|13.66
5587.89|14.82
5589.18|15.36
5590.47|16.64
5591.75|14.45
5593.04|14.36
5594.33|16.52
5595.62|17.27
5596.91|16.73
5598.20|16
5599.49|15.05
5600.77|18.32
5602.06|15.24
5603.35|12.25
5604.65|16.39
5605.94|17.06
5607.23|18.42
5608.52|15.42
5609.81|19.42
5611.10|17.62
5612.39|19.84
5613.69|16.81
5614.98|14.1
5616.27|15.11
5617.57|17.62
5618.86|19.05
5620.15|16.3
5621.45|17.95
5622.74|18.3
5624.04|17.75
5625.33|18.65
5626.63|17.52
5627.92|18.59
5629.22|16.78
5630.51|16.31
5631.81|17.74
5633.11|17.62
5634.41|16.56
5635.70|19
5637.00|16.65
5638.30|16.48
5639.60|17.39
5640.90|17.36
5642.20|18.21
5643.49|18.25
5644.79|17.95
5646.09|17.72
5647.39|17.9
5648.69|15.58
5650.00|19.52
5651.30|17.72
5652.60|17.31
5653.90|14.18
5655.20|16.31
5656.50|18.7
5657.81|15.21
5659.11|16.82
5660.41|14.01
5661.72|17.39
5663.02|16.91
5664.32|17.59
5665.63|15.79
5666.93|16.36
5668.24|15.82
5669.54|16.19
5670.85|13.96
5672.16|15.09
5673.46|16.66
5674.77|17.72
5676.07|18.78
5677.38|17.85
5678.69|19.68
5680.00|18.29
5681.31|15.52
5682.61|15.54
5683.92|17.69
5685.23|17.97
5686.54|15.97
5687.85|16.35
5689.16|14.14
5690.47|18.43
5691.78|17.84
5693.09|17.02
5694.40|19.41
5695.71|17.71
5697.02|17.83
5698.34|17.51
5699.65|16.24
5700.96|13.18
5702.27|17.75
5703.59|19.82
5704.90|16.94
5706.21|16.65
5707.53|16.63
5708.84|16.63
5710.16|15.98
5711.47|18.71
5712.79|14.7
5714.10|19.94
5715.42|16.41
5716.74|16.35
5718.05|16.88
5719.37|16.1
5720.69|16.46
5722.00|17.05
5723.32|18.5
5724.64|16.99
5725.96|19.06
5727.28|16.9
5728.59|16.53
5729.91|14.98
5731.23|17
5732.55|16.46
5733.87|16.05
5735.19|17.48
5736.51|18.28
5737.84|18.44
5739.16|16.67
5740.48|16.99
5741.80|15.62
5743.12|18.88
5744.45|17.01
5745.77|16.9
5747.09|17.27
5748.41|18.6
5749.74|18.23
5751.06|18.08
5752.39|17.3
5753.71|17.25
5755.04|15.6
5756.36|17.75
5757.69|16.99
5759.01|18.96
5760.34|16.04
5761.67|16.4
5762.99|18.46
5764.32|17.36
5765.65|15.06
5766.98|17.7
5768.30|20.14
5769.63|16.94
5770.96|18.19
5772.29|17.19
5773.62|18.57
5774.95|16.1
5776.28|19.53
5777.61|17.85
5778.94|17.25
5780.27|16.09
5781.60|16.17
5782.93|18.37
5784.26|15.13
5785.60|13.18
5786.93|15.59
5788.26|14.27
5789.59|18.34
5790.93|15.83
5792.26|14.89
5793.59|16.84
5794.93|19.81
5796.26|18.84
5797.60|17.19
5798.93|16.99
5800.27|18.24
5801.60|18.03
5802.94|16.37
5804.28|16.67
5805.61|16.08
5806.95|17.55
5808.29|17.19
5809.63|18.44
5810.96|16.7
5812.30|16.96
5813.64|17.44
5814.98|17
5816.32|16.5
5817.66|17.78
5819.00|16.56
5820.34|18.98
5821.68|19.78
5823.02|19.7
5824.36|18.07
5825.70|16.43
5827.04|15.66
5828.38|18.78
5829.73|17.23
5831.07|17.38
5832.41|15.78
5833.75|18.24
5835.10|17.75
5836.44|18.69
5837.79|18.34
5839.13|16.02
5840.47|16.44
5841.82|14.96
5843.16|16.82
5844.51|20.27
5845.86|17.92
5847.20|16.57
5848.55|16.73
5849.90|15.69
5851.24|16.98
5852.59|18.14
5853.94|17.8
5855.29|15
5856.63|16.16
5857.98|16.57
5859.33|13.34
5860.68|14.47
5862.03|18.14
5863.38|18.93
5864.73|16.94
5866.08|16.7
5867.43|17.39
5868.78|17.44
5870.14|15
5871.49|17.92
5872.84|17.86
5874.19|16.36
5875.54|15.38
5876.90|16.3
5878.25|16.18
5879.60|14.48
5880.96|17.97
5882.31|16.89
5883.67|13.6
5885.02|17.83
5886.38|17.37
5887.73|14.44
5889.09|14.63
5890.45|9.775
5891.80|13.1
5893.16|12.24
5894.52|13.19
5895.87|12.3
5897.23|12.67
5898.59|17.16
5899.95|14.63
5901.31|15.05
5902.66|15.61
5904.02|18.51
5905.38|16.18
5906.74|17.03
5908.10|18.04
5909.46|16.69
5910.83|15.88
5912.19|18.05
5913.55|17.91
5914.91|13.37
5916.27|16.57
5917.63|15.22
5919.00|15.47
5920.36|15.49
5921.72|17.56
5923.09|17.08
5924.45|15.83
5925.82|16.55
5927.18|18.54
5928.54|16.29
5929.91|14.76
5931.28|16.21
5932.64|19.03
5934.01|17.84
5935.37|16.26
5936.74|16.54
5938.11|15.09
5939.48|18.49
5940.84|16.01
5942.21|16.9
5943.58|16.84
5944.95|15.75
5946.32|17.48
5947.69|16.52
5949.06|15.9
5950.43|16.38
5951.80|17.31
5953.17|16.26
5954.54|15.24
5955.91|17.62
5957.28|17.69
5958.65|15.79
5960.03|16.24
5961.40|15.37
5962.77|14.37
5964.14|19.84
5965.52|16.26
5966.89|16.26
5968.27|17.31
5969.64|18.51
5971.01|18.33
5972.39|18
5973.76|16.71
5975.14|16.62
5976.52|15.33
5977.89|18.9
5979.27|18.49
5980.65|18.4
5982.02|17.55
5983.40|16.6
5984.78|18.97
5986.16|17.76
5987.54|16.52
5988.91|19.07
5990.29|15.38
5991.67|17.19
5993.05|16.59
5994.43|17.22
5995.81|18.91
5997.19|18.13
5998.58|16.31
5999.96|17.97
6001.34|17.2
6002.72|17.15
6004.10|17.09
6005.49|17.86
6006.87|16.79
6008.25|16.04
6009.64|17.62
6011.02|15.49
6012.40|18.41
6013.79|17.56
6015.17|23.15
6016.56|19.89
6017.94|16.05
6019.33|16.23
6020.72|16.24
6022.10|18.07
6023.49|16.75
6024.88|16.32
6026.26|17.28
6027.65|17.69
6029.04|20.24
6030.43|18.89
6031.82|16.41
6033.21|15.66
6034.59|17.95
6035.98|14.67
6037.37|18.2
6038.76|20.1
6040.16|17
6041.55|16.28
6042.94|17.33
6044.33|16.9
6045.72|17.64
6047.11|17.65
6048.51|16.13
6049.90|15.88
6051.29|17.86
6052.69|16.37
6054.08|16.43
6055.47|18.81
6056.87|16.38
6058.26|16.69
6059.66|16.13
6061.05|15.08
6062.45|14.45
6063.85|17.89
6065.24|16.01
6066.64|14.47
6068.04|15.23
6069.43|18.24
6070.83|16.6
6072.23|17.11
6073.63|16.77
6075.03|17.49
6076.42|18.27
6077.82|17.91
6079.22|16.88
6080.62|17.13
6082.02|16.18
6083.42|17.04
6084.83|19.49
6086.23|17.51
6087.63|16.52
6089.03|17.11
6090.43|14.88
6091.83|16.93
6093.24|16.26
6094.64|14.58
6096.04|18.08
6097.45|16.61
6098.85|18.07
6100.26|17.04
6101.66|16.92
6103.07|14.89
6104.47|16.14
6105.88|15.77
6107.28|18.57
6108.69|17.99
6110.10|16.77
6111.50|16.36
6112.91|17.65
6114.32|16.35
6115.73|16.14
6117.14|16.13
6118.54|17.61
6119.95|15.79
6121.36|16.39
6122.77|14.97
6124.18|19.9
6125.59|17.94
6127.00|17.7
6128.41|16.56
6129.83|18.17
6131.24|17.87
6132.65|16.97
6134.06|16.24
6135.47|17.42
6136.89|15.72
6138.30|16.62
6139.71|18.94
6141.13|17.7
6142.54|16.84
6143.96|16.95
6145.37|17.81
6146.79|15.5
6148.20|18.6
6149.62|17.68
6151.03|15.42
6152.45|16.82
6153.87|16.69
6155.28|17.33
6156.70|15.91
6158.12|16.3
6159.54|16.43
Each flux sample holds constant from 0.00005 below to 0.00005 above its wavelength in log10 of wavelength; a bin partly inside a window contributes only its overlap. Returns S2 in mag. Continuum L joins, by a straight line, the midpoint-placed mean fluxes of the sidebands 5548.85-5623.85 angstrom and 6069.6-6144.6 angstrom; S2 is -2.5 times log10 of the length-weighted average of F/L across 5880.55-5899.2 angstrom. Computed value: 0.18 mag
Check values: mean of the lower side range 17.1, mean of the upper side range 17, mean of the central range 14.5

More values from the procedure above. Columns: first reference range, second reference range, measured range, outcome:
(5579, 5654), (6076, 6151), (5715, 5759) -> -0.015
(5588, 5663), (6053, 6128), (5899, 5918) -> 0.031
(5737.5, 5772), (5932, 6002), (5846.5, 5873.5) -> 0.035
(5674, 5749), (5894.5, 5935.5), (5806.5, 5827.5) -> -0.057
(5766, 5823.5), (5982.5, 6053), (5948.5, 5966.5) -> 0.056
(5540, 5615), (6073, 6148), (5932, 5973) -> 0.008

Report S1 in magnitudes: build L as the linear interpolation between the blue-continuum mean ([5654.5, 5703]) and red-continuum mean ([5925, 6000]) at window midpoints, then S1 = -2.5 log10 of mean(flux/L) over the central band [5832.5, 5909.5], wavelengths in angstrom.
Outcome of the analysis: 0.050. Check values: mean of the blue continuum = 16.8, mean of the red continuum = 17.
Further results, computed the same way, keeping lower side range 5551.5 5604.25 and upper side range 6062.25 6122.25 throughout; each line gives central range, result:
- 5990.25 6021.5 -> -0.04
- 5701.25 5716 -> -0.02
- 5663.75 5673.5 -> 0.07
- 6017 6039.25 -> -0.03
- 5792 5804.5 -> -0.04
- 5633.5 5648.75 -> -0.04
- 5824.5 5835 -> -0.02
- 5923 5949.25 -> 0.01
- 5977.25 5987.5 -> -0.07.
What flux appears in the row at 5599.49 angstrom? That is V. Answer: 15.05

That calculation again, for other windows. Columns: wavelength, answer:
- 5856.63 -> 16.16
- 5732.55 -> 16.46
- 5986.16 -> 17.76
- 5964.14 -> 19.84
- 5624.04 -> 17.75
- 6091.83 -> 16.93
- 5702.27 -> 17.75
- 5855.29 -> 15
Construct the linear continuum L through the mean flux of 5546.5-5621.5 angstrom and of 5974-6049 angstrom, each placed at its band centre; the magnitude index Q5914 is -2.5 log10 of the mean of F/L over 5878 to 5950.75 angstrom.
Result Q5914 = 0.09 mag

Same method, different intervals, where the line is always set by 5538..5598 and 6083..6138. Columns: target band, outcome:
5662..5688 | 0.02 mag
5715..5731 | 0.01 mag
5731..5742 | 0.00 mag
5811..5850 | -0.02 mag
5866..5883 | 0.03 mag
